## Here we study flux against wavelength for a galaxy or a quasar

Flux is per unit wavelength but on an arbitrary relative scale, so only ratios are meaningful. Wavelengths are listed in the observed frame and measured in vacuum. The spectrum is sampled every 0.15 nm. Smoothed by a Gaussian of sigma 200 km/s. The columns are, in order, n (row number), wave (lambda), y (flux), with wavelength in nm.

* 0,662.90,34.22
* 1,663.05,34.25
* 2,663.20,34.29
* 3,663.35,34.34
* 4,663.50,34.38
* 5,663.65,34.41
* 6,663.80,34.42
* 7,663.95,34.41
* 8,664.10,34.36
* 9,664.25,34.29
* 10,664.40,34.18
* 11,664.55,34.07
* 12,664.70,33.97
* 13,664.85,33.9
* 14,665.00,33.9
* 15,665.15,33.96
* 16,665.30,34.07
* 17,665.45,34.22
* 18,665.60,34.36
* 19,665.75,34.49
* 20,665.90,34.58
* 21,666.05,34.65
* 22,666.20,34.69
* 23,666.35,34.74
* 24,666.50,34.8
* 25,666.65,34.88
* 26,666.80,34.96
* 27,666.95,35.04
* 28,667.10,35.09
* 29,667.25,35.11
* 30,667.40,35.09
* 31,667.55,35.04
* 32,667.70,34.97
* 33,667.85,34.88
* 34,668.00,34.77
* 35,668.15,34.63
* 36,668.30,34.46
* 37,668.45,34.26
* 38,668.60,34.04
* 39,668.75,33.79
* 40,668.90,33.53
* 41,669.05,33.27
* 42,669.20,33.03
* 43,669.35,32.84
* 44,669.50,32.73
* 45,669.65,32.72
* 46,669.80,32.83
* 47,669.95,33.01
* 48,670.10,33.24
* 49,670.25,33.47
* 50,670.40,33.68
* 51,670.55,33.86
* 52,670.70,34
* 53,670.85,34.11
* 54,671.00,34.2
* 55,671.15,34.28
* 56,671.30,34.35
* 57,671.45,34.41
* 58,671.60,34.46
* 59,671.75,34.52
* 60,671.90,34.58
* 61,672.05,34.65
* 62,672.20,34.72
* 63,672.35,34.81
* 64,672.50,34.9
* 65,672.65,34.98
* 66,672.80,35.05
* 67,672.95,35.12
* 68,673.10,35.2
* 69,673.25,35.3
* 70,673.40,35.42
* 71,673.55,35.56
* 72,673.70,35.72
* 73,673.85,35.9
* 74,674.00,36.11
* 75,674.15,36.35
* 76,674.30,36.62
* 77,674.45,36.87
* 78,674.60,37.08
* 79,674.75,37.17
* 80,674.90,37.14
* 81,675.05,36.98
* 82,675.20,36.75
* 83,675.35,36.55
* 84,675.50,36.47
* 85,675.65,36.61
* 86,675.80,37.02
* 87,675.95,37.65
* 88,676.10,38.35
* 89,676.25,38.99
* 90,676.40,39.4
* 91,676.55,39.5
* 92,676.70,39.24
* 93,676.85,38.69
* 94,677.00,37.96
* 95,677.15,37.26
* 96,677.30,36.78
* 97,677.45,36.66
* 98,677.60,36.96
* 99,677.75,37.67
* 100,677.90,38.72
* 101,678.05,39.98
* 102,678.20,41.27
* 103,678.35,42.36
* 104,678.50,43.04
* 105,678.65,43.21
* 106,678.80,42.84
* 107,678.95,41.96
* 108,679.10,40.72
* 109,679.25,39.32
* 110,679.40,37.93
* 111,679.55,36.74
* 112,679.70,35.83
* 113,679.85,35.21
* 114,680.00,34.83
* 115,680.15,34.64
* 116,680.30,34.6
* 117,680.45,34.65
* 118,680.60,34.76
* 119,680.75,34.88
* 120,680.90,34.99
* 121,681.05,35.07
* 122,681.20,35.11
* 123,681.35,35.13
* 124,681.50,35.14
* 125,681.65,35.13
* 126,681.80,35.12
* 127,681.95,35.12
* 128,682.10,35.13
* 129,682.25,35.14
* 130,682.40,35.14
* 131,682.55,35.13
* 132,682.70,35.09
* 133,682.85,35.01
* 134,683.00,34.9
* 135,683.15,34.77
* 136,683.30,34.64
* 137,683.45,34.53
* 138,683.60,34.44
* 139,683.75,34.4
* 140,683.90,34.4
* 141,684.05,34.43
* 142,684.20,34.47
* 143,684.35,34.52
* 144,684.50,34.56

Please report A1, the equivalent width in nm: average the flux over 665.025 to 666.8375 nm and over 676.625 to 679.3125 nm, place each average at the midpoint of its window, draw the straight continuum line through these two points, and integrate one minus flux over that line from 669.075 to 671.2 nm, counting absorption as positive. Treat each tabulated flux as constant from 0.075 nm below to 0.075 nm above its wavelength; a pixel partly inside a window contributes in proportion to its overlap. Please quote 0.17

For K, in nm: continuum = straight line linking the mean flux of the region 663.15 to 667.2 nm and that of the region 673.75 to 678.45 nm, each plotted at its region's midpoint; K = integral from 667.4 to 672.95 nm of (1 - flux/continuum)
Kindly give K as 0.286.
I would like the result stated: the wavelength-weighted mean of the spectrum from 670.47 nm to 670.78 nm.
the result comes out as 33.9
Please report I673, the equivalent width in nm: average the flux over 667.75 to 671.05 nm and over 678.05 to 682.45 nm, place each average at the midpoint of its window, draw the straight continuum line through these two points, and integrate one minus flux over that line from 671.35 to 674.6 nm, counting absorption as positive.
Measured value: -0.05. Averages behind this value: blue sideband 33.7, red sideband 37.1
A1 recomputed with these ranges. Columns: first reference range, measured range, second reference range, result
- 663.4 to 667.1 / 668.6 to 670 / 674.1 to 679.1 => 0.11 nm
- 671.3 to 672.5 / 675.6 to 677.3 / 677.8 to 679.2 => 0.05 nm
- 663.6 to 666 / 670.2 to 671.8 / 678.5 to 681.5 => 0.06 nm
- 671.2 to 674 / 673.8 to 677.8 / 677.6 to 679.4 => 0.08 nm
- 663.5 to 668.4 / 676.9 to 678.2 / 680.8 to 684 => -0.12 nm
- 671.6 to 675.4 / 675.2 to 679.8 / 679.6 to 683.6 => -0.45 nm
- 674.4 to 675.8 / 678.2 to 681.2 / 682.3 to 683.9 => -0.18 nm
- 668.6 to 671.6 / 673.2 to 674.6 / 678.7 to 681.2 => -0.05 nm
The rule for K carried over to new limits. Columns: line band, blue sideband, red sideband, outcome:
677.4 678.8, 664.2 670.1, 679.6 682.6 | -0.214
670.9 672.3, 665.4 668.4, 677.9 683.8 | 0.037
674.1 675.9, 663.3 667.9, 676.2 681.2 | 0.011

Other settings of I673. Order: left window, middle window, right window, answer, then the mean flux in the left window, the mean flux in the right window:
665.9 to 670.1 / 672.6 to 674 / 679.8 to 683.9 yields -0.04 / 34.2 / 34.9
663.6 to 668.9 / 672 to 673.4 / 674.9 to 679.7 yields 0.07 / 34.5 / 38.8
